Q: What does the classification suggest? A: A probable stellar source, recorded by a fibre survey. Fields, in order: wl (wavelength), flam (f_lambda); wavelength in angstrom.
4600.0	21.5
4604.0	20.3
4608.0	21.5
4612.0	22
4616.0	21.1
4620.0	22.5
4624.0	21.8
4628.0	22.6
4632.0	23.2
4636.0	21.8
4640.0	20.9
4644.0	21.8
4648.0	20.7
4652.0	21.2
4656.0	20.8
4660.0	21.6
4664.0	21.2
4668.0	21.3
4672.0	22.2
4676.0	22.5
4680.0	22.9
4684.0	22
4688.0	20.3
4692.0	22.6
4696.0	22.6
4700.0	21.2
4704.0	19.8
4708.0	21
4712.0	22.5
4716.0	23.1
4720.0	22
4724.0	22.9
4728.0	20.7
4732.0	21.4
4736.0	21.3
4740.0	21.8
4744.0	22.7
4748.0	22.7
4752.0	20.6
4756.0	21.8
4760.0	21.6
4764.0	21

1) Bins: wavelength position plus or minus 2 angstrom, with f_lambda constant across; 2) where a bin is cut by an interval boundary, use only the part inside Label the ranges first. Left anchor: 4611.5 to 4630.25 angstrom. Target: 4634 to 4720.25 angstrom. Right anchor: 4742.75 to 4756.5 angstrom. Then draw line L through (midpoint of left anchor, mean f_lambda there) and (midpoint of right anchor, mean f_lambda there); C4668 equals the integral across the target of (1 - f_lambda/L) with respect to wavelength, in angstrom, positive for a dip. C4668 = 1.4 angstrom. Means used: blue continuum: 22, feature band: 21.6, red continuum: 21.9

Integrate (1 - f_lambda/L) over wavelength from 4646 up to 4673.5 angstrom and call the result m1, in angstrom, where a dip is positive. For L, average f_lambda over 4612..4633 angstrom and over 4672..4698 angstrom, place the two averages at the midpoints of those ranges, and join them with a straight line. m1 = 1.1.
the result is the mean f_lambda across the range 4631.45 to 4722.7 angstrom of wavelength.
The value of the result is 21.7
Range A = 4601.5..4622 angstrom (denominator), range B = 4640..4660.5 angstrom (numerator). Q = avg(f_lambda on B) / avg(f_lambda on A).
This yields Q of 1.0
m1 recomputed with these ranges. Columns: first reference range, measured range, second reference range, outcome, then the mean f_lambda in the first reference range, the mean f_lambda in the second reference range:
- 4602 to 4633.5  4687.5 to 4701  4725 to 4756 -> -0.1 angstrom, 21.9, 21.7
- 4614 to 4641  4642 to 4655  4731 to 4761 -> 0.5 angstrom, 22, 21.8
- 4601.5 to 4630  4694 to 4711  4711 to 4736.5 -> 0.6 angstrom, 21.7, 22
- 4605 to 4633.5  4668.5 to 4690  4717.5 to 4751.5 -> 0.0 angstrom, 22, 21.9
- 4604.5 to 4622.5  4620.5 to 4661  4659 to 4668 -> -0.3 angstrom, 21.7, 21.4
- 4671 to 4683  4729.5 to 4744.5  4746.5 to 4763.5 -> 0.1 angstrom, 22.5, 21.6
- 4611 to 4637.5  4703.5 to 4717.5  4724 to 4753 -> 0.1 angstrom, 22.2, 21.7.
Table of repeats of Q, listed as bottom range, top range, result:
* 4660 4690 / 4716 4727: 1.03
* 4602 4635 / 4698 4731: 0.99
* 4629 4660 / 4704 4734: 1.01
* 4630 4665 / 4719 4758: 1.01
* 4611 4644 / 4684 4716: 0.98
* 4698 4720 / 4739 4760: 1.02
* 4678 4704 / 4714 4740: 1.01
